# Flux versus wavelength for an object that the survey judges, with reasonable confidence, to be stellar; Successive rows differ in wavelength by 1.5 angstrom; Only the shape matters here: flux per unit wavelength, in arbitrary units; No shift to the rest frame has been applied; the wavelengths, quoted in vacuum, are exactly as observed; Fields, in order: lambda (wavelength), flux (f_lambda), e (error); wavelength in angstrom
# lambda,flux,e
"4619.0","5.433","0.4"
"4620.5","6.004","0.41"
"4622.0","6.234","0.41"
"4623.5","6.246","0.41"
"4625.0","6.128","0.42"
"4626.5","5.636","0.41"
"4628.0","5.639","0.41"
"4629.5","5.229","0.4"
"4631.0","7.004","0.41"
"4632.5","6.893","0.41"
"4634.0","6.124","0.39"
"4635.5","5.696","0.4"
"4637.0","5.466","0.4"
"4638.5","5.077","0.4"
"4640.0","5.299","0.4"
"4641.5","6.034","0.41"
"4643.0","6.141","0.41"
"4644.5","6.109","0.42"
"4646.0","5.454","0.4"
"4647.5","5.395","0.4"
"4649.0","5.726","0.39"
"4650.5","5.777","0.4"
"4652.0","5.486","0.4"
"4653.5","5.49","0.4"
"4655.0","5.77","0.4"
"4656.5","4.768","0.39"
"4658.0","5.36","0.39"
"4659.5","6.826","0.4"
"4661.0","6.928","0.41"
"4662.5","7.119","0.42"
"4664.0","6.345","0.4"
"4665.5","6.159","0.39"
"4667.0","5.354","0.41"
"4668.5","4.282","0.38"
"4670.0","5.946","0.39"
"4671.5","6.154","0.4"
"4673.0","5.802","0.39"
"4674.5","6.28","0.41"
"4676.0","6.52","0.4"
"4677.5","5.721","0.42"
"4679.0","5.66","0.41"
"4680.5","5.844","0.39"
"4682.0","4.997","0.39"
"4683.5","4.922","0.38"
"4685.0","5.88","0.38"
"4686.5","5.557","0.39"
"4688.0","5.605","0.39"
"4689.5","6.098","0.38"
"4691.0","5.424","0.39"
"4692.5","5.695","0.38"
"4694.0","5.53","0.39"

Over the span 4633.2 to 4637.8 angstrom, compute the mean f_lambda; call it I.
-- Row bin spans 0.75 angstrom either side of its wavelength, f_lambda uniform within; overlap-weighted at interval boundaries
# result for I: 5.77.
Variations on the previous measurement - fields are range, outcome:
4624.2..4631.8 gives 5.94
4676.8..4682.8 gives 5.55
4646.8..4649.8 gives 5.57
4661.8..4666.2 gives 6.54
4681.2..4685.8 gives 5.28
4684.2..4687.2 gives 5.71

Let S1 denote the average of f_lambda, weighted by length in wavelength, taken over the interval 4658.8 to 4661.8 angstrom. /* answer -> 6.88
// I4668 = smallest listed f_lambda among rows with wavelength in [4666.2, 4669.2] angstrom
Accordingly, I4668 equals 4.282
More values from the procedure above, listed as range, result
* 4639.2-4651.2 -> 5.299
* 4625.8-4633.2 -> 5.229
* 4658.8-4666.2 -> 6.159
